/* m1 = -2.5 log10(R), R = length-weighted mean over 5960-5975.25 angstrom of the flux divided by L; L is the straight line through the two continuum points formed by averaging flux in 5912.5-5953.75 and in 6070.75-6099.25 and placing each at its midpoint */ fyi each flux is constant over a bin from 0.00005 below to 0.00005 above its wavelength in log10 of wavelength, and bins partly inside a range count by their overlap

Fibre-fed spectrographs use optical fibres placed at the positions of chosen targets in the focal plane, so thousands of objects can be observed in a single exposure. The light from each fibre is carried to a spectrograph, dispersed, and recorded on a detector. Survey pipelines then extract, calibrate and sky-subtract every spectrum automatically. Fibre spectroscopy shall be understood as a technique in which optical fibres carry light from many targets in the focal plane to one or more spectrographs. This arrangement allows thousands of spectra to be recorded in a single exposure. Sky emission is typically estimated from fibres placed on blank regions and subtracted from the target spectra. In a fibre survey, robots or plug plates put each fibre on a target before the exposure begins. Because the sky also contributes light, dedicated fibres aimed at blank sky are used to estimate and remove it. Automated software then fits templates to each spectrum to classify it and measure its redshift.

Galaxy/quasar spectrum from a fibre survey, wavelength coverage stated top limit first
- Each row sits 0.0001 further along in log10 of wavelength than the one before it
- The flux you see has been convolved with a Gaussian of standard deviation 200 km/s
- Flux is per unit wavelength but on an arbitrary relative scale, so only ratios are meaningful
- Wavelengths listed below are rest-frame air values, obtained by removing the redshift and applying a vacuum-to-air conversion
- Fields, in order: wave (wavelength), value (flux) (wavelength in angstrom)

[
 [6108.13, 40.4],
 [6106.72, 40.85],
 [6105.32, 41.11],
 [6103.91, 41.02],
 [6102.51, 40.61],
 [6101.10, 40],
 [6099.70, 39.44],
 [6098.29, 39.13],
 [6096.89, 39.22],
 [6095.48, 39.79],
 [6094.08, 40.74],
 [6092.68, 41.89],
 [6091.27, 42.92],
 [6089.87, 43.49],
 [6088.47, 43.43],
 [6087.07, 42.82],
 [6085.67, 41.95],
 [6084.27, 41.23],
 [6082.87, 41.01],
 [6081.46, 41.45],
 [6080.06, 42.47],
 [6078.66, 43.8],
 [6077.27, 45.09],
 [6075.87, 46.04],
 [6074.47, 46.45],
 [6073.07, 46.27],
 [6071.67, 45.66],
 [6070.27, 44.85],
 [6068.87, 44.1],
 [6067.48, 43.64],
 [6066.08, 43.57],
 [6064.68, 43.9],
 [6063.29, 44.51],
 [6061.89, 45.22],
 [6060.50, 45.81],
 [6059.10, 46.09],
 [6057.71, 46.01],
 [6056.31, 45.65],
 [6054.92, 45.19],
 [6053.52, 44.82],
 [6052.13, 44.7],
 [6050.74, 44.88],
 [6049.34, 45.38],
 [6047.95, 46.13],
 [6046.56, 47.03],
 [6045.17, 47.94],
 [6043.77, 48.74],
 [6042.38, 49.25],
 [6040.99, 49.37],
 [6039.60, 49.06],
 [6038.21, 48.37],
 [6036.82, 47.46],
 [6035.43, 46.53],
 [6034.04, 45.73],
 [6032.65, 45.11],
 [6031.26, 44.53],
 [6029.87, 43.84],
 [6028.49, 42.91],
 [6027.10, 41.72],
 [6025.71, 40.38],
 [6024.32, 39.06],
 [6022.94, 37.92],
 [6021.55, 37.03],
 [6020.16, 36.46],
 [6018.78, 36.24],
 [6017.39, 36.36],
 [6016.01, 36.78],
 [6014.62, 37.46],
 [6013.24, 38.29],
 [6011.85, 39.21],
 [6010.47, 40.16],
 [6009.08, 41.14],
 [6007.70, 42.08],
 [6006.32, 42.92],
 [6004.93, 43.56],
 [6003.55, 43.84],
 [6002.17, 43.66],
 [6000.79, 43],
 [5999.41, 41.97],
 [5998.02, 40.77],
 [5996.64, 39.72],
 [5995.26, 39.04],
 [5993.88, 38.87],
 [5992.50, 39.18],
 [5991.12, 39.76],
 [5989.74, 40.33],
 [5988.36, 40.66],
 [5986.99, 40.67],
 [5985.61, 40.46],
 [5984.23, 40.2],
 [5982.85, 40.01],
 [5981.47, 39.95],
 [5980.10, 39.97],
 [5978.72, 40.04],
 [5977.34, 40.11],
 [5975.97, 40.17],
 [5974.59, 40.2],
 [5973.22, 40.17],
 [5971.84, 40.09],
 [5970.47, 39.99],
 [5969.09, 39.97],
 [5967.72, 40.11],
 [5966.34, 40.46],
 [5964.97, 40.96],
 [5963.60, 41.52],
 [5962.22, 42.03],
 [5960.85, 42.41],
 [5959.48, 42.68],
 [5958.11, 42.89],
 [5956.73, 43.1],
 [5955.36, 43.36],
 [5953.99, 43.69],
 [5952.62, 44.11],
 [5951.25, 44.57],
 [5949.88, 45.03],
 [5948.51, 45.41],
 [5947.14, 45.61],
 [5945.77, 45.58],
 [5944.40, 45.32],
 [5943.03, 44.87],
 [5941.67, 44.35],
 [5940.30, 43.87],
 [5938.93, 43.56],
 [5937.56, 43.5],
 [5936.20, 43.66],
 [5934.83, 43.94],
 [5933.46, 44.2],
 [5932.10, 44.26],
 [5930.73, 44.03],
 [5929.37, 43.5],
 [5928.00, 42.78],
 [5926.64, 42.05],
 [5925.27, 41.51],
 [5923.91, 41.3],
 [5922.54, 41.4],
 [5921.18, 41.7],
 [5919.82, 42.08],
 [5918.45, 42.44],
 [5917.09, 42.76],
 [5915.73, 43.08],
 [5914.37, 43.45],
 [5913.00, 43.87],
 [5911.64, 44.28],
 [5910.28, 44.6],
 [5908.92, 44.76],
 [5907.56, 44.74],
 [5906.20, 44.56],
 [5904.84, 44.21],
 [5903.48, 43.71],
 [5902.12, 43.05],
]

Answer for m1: 0.07 mag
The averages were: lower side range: 43.6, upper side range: 42.7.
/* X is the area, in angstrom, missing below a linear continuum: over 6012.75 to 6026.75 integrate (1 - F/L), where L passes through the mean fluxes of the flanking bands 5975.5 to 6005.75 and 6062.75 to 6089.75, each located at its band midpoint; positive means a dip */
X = 1.4 angstrom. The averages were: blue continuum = 40.7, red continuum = 43.8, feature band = 37.7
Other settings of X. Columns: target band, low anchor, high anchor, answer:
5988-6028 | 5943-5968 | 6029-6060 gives 4.6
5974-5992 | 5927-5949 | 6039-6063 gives 2.0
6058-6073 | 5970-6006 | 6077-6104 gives -1.3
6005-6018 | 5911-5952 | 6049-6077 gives 1.4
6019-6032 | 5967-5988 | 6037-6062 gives 1.2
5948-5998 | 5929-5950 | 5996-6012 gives 2.3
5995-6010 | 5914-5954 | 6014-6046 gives 0.4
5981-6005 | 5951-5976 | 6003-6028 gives -0.2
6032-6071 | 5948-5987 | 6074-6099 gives -3.6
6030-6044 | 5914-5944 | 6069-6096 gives -1.3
